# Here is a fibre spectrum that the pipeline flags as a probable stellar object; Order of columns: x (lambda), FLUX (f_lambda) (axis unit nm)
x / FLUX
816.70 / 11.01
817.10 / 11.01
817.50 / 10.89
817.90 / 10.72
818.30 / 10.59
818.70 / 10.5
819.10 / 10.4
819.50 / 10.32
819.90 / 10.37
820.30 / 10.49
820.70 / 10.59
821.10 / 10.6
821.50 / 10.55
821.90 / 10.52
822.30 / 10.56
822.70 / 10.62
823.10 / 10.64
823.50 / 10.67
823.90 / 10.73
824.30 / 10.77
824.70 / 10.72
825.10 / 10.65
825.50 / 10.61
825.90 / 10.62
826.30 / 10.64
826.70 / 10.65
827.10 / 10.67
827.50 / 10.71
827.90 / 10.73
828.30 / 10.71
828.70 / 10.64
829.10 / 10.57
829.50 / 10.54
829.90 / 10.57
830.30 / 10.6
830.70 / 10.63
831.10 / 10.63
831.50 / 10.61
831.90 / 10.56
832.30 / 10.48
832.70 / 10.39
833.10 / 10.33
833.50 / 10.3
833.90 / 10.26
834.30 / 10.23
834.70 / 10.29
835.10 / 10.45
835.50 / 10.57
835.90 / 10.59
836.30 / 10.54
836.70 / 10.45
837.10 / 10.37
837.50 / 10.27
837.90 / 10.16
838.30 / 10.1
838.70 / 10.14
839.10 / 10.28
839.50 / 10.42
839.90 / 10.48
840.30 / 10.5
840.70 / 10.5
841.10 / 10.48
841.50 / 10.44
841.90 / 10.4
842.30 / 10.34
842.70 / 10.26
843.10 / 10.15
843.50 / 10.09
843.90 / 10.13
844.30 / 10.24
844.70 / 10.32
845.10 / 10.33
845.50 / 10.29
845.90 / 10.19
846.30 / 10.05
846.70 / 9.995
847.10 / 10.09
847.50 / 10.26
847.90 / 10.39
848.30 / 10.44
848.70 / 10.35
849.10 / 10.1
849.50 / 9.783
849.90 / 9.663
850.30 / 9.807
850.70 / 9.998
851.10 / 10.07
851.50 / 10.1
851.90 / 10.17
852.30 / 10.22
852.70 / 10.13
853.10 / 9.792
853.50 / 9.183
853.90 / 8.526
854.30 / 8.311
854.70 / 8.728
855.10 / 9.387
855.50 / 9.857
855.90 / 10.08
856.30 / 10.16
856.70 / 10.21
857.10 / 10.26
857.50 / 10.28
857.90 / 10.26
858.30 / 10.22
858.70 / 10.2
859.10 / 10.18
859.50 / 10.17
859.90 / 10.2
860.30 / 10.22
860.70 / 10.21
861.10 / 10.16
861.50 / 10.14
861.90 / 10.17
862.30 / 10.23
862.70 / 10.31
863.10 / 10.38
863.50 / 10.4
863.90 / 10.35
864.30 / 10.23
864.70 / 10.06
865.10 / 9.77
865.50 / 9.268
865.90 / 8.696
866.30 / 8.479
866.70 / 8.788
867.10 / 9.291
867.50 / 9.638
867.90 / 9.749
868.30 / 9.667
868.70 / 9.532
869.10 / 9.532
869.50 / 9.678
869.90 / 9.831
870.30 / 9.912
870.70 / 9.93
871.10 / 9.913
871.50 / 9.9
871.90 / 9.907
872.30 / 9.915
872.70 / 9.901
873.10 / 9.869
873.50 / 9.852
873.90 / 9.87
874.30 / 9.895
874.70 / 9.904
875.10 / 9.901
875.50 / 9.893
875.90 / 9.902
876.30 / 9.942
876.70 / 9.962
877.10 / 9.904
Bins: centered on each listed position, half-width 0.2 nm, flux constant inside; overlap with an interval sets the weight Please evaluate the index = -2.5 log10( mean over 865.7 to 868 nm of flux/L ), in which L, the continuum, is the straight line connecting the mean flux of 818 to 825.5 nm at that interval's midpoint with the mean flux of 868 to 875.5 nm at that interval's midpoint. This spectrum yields 0.094 mag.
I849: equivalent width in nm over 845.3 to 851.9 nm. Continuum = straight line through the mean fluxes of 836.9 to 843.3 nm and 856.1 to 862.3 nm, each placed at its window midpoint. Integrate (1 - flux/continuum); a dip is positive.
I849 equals 0.111 nm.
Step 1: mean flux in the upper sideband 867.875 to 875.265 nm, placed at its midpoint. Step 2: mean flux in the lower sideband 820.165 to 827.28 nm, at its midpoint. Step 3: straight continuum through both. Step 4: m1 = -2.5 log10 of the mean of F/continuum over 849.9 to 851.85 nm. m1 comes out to 0.02 mag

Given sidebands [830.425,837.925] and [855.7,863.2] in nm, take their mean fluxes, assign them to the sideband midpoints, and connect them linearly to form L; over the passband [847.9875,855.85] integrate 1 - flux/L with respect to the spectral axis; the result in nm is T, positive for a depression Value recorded 0.42 nm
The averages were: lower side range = 10.4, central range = 9.73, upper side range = 10.2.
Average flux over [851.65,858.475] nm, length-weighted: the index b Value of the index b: 9.75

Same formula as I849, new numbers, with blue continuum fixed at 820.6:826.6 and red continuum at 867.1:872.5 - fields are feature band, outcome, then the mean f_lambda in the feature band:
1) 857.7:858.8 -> -0.028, 10.2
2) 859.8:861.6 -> -0.046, 10.2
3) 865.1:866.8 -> 0.157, 8.92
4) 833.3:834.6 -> 0.021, 10.3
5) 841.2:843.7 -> -0.003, 10.3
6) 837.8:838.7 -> 0.020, 10.1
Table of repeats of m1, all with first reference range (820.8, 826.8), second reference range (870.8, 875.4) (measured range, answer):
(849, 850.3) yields 0.046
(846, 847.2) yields 0.026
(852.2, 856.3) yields 0.082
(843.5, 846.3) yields 0.010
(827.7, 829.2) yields -0.011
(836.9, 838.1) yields 0.017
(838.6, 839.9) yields 0.009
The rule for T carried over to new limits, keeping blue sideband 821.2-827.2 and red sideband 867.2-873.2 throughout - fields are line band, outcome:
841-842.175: -0.013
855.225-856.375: 0.008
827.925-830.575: -0.017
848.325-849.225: -0.008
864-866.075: 0.048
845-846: -0.003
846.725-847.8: 0.005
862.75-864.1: -0.063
